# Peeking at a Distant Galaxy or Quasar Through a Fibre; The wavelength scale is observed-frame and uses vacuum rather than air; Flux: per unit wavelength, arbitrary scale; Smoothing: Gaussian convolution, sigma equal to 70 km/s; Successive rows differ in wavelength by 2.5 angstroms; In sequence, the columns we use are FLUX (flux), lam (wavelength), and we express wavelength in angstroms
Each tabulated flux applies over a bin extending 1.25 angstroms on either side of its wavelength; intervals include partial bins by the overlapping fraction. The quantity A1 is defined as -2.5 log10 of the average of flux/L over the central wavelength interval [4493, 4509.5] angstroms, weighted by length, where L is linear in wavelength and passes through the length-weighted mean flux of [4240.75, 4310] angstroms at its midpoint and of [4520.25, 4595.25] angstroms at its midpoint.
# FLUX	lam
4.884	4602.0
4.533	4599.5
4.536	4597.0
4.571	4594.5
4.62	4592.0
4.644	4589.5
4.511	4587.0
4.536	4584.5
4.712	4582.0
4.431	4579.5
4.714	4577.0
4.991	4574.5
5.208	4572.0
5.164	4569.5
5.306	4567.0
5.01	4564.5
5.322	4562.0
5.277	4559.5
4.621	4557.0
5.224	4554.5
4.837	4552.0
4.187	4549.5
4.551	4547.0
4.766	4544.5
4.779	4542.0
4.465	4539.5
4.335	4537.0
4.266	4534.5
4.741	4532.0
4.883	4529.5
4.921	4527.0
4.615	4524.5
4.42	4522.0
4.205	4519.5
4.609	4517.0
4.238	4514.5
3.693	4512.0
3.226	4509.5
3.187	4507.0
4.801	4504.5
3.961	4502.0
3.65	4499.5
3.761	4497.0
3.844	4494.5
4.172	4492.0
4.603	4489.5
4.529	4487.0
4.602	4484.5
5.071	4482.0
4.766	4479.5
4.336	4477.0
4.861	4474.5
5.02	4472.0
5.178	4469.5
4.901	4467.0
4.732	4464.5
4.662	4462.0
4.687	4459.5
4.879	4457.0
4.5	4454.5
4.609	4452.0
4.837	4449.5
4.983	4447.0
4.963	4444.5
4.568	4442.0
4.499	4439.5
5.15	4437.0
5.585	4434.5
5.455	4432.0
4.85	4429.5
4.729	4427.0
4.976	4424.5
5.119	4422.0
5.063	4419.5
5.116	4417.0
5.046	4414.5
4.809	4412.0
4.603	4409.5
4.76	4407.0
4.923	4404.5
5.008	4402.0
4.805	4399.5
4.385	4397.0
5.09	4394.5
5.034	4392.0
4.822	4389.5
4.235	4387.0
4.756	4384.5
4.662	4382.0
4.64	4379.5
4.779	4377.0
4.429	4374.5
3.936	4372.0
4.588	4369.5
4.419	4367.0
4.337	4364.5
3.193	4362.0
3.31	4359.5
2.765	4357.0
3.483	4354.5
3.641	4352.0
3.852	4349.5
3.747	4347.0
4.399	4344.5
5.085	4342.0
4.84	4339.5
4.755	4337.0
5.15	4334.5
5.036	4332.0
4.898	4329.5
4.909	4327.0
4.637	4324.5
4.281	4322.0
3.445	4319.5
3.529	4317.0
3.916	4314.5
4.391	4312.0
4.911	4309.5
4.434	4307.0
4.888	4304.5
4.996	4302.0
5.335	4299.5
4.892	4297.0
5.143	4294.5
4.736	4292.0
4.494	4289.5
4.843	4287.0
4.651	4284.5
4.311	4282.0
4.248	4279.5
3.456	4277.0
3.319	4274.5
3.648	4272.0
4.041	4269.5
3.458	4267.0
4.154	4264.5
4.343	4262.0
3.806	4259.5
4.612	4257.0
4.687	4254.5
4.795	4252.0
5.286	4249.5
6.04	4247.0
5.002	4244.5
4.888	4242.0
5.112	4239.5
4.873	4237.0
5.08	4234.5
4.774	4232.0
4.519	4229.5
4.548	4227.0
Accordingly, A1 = 0.23 mag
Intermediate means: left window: 4.55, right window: 4.75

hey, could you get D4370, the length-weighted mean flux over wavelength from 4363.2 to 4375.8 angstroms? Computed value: 4.34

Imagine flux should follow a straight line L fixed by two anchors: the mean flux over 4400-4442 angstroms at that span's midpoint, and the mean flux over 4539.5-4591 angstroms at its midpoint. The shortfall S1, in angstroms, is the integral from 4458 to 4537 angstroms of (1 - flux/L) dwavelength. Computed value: 7.6 angstroms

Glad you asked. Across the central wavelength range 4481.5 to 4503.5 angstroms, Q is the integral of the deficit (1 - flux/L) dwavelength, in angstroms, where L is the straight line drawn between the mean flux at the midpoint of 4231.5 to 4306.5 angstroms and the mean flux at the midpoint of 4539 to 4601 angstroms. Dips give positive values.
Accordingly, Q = 2.4 angstroms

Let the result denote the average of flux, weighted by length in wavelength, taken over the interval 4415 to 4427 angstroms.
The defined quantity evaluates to 5.03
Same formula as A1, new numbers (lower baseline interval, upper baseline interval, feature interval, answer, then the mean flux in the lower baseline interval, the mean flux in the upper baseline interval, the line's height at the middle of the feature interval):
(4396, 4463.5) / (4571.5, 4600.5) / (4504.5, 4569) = 0.04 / 4.87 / 4.65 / 4.72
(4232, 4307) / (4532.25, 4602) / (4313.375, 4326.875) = 0.14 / 4.59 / 4.75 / 4.62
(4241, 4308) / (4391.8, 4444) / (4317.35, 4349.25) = 0.04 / 4.54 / 4.93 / 4.7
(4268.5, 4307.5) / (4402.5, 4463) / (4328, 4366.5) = 0.11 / 4.47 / 4.89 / 4.64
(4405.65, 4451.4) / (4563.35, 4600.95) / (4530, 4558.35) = 0.04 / 4.95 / 4.77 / 4.81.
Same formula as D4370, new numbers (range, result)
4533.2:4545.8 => 4.52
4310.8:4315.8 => 4.14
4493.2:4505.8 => 4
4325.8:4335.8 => 5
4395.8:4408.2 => 4.78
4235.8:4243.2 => 4.96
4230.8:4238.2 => 4.91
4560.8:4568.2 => 5.21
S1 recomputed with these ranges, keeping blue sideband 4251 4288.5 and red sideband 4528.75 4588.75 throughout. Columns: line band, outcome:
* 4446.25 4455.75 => -0.4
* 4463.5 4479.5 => -0.8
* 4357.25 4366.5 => 1.6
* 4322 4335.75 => -1.9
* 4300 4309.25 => -1.3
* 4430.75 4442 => -1.5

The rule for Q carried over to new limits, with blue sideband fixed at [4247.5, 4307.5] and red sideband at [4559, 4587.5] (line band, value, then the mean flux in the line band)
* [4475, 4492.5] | 0.65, 4.61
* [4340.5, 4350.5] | 0.60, 4.3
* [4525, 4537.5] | 0.57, 4.65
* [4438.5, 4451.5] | -0.10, 4.77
